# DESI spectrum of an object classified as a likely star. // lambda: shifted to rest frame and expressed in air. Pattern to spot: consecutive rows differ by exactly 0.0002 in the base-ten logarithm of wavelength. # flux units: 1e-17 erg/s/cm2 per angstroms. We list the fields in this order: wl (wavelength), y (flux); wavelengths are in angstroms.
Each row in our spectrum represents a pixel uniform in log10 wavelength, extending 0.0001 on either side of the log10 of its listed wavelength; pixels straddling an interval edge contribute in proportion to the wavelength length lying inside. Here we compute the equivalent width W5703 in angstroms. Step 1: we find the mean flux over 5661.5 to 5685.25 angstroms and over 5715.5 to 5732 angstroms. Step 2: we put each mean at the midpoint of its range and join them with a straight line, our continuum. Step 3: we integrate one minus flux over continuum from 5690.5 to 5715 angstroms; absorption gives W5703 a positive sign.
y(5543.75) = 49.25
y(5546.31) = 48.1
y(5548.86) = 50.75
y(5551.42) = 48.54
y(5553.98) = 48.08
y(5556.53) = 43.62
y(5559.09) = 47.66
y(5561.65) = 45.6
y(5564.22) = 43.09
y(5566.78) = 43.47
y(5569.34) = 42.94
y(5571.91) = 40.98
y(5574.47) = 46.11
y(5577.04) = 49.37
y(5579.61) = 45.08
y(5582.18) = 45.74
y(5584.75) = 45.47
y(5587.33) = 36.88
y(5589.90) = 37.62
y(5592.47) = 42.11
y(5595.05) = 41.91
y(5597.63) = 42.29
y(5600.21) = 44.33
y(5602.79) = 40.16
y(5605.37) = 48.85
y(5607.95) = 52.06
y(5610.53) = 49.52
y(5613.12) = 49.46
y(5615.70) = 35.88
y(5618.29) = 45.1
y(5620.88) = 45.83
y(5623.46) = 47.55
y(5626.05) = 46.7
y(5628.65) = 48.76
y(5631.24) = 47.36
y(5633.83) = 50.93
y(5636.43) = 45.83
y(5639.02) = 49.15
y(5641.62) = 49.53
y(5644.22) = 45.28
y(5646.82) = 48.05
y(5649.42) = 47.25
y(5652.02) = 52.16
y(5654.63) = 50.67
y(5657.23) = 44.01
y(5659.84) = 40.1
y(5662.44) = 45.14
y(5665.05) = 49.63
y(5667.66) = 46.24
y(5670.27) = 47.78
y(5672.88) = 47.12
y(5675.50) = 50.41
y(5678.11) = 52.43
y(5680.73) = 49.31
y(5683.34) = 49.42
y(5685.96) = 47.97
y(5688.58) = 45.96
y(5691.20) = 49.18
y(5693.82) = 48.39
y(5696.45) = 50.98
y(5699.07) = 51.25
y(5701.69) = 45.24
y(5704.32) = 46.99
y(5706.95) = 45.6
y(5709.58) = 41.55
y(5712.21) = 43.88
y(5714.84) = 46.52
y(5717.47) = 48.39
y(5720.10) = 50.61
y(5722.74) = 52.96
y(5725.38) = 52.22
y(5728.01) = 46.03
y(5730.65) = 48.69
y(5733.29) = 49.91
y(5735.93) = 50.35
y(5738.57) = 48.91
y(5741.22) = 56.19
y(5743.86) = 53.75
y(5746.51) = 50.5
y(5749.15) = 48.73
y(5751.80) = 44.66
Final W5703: 1.2 angstroms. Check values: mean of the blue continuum 48.6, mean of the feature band 46.9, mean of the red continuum 49.7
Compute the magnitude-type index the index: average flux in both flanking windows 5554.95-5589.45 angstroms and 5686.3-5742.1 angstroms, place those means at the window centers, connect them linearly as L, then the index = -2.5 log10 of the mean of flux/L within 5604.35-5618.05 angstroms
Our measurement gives -0.04 mag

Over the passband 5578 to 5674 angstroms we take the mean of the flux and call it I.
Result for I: 45.9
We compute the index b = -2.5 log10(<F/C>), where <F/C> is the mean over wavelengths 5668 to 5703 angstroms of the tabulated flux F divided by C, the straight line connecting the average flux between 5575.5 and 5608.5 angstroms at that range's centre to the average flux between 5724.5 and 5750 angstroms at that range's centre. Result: -0.01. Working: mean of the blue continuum 43.8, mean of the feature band 48.8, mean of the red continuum 50.6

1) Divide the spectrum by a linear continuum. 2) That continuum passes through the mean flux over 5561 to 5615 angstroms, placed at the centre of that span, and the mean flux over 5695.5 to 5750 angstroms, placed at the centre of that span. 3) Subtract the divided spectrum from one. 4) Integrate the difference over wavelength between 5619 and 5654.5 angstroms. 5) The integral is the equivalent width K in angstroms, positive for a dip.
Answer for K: -1.6 angstroms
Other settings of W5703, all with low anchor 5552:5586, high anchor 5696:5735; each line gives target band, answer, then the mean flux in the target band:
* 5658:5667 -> 0.4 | 45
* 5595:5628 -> 0.4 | 45.5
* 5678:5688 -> -0.4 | 49.2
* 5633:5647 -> -0.4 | 48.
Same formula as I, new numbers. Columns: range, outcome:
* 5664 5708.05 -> 48.5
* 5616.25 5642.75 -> 47.3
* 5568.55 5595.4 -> 43.1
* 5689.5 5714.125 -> 47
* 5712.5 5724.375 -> 49.2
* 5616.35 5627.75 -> 45.8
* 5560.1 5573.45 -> 43.4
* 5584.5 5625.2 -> 44.1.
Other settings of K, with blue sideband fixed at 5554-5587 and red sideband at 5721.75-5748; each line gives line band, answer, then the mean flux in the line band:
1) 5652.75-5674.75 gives 0.8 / 46.6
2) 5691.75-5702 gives 0.0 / 49.4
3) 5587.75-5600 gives 1.3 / 41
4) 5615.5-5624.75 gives 0.4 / 44.5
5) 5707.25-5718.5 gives 1.1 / 45.1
